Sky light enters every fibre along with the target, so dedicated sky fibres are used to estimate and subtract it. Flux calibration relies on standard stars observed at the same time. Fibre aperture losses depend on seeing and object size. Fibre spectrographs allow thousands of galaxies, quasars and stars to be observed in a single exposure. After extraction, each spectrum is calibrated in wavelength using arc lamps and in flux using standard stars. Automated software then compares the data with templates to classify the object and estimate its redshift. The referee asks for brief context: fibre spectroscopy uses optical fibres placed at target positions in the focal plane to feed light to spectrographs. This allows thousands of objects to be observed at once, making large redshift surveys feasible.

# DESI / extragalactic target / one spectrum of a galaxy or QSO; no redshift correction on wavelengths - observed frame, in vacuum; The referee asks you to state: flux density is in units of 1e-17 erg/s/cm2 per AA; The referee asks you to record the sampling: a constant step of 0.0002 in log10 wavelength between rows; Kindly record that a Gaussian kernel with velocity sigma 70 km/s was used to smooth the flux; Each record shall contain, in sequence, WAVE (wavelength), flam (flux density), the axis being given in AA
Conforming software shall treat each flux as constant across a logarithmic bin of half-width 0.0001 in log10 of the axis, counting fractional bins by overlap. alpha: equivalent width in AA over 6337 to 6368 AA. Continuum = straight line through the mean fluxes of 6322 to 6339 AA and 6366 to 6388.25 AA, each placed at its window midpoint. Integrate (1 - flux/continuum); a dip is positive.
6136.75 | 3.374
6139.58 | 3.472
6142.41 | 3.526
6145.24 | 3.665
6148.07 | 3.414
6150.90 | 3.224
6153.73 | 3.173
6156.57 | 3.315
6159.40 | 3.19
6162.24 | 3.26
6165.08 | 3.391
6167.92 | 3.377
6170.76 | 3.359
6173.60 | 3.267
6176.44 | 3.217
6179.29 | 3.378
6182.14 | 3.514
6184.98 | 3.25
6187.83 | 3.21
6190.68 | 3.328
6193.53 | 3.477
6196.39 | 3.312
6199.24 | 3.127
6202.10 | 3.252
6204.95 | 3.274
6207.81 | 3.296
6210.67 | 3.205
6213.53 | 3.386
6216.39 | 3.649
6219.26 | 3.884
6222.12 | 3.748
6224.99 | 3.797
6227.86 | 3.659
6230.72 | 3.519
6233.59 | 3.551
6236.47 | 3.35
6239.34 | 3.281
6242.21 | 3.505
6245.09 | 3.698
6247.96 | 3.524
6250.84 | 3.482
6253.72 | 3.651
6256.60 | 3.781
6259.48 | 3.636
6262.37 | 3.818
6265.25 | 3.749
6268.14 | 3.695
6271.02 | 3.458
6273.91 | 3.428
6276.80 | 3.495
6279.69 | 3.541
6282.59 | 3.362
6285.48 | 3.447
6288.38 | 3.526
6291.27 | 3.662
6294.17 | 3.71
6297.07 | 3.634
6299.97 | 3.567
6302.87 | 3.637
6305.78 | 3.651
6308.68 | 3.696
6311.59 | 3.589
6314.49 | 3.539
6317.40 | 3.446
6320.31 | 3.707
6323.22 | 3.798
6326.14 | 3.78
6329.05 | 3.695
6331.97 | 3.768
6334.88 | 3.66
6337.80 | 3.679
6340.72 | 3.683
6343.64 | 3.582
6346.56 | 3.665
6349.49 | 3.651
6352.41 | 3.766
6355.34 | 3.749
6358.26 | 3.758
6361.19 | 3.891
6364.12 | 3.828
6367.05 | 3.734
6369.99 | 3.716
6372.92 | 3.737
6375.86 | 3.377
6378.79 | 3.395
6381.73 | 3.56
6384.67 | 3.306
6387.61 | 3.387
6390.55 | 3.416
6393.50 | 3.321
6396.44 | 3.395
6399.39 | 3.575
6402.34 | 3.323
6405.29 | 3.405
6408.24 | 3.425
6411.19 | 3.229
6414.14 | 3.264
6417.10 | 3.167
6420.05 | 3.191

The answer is -0.8 AA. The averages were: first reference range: 3.73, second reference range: 3.53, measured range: 3.73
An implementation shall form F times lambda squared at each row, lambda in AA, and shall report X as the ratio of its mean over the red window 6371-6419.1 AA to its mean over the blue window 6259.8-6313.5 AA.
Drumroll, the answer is 0.98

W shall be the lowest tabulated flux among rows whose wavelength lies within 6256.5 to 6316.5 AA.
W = 3.362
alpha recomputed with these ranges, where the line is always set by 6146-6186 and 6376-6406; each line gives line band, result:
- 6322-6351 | -2.66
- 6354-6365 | -1.34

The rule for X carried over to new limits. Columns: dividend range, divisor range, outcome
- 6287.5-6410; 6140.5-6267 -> 1.09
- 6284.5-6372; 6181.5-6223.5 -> 1.13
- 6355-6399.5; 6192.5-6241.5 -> 1.09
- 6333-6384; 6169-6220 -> 1.15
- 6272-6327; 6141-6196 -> 1.12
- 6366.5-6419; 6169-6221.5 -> 1.08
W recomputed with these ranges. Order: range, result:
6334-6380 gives 3.377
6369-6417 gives 3.229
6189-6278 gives 3.127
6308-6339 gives 3.446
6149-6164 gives 3.173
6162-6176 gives 3.26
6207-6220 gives 3.205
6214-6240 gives 3.281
